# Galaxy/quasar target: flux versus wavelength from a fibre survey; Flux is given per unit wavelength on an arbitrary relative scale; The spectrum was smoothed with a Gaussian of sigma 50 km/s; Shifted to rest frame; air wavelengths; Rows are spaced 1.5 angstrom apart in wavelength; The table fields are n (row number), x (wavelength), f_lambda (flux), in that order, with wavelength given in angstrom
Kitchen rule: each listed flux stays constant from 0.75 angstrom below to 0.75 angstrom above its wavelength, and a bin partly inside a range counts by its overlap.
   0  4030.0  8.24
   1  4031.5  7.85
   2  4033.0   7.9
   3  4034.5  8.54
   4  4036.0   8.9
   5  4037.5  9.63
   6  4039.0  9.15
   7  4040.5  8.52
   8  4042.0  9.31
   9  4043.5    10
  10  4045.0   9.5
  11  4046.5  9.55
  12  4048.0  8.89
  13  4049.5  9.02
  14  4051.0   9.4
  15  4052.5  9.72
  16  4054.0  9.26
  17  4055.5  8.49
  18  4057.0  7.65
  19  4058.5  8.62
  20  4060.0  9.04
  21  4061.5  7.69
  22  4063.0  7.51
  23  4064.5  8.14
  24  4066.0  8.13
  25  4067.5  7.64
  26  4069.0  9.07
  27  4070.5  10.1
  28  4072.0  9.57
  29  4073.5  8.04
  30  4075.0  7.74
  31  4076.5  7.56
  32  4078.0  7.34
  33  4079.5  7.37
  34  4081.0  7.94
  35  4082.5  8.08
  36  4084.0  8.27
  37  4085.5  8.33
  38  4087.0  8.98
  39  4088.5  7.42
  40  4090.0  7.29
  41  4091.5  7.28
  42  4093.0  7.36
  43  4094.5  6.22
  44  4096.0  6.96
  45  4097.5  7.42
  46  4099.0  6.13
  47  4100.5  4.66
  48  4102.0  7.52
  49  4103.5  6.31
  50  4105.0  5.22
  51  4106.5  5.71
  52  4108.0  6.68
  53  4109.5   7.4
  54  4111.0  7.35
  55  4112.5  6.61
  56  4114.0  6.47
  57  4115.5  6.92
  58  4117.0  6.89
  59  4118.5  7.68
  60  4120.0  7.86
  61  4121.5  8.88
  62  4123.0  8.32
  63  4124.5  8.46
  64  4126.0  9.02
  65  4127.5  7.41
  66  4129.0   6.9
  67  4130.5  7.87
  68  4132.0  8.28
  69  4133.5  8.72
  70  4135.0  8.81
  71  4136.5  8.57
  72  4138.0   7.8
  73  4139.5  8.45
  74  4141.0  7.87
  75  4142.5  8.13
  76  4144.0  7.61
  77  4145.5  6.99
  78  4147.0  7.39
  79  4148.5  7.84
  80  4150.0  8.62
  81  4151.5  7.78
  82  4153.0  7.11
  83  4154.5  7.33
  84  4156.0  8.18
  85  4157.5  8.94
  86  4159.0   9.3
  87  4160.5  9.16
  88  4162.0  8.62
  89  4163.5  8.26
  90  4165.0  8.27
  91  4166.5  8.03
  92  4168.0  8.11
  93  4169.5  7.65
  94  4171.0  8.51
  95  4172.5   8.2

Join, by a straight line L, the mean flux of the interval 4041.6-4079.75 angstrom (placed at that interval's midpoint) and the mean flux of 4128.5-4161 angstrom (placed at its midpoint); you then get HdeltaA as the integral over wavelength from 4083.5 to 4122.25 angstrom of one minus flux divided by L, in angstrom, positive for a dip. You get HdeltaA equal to 6.0 angstrom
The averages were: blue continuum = 8.64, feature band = 7.06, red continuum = 8.08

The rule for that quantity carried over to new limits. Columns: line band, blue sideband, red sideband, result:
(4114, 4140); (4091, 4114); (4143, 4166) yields -2.5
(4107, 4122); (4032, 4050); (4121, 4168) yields 2.1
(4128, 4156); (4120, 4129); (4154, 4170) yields 1.4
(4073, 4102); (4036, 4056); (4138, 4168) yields 4.7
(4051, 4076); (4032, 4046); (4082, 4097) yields -0.6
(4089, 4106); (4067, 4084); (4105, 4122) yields 2.2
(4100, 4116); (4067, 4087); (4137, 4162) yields 3.4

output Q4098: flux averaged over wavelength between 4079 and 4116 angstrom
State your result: 7.03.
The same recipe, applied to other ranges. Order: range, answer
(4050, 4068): 8.46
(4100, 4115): 6.43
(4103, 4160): 7.69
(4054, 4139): 7.69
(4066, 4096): 7.96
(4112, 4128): 7.7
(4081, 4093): 7.91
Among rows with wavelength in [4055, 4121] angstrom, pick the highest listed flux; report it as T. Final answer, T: 10.1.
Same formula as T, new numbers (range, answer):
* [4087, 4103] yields 8.98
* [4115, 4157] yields 9.02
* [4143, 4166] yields 9.3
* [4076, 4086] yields 8.33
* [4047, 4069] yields 9.72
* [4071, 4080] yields 9.57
